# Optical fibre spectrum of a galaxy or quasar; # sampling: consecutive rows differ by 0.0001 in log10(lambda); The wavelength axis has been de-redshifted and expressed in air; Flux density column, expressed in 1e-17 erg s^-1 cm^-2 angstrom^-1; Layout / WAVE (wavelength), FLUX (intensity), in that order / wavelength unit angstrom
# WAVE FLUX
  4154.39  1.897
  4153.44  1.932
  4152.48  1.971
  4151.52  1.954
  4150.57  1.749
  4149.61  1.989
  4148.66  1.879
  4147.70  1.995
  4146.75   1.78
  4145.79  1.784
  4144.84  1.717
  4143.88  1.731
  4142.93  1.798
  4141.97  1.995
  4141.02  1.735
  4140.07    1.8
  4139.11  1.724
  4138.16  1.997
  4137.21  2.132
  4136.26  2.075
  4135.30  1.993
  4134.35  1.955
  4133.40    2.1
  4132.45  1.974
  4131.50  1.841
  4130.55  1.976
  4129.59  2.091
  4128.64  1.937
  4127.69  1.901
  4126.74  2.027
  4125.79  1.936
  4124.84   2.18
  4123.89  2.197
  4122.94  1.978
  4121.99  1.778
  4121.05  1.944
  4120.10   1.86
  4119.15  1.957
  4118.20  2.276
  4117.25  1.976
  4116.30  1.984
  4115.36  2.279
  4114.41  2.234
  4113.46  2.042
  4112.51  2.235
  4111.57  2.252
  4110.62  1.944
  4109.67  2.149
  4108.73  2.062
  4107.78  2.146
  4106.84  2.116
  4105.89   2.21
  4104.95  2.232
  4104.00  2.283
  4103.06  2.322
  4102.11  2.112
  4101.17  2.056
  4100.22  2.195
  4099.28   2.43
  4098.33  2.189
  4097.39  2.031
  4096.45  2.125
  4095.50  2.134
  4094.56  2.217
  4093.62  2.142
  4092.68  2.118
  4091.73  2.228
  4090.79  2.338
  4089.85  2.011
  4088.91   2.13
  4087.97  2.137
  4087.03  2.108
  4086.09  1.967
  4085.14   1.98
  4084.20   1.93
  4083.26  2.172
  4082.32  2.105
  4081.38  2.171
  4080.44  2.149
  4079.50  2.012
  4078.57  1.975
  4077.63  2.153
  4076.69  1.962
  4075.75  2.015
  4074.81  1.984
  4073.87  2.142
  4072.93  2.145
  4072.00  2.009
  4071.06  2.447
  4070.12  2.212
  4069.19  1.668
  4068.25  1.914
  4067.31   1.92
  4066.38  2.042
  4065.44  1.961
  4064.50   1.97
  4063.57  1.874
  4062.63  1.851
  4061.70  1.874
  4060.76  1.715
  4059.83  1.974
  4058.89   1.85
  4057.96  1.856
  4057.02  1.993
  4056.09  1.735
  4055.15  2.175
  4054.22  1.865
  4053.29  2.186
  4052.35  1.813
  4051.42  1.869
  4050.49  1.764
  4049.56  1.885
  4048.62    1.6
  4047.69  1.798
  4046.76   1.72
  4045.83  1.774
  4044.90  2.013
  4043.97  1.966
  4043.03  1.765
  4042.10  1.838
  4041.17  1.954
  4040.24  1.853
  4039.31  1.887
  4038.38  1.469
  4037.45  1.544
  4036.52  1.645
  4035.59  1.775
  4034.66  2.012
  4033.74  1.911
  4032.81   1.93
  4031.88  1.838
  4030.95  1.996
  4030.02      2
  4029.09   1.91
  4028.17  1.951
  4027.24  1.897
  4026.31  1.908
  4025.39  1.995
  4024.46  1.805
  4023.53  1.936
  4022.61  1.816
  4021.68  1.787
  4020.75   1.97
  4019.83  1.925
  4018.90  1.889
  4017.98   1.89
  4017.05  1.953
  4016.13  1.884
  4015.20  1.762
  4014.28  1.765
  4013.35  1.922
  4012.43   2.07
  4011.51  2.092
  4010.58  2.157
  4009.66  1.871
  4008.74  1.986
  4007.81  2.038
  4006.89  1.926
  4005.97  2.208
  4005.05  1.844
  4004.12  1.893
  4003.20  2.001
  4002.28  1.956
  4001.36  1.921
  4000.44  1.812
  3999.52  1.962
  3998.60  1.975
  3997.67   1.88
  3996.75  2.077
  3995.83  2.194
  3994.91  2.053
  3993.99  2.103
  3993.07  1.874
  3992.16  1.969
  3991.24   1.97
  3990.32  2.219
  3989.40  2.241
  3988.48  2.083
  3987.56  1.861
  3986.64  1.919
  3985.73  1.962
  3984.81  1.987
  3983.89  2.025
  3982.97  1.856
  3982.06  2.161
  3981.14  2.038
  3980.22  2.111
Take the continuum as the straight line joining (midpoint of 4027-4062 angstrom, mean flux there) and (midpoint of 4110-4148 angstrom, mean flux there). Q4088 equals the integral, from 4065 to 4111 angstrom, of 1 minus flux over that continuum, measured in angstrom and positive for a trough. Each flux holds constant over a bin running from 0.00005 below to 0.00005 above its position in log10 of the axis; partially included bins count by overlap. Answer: -4.5 angstrom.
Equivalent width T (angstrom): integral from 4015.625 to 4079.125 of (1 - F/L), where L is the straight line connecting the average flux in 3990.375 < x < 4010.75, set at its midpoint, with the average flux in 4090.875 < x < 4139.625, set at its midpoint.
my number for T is 3.8 angstrom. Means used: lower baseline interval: 1.99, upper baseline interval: 2.09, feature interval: 1.91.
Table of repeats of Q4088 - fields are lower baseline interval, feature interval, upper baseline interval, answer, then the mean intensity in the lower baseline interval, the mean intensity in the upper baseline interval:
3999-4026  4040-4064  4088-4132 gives 1.6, 1.93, 2.1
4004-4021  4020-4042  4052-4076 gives 1.1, 1.95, 1.97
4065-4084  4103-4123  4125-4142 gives -1.1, 2.06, 1.96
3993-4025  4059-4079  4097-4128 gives 0.5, 1.95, 2.11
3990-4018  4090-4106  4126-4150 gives -2.1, 1.98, 1.92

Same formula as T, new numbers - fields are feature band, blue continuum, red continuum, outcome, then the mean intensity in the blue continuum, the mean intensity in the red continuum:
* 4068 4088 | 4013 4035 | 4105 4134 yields -0.7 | 1.9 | 2.06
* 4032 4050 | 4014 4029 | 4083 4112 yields 1.3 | 1.89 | 2.14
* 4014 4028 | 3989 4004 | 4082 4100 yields 1.1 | 2.01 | 2.13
